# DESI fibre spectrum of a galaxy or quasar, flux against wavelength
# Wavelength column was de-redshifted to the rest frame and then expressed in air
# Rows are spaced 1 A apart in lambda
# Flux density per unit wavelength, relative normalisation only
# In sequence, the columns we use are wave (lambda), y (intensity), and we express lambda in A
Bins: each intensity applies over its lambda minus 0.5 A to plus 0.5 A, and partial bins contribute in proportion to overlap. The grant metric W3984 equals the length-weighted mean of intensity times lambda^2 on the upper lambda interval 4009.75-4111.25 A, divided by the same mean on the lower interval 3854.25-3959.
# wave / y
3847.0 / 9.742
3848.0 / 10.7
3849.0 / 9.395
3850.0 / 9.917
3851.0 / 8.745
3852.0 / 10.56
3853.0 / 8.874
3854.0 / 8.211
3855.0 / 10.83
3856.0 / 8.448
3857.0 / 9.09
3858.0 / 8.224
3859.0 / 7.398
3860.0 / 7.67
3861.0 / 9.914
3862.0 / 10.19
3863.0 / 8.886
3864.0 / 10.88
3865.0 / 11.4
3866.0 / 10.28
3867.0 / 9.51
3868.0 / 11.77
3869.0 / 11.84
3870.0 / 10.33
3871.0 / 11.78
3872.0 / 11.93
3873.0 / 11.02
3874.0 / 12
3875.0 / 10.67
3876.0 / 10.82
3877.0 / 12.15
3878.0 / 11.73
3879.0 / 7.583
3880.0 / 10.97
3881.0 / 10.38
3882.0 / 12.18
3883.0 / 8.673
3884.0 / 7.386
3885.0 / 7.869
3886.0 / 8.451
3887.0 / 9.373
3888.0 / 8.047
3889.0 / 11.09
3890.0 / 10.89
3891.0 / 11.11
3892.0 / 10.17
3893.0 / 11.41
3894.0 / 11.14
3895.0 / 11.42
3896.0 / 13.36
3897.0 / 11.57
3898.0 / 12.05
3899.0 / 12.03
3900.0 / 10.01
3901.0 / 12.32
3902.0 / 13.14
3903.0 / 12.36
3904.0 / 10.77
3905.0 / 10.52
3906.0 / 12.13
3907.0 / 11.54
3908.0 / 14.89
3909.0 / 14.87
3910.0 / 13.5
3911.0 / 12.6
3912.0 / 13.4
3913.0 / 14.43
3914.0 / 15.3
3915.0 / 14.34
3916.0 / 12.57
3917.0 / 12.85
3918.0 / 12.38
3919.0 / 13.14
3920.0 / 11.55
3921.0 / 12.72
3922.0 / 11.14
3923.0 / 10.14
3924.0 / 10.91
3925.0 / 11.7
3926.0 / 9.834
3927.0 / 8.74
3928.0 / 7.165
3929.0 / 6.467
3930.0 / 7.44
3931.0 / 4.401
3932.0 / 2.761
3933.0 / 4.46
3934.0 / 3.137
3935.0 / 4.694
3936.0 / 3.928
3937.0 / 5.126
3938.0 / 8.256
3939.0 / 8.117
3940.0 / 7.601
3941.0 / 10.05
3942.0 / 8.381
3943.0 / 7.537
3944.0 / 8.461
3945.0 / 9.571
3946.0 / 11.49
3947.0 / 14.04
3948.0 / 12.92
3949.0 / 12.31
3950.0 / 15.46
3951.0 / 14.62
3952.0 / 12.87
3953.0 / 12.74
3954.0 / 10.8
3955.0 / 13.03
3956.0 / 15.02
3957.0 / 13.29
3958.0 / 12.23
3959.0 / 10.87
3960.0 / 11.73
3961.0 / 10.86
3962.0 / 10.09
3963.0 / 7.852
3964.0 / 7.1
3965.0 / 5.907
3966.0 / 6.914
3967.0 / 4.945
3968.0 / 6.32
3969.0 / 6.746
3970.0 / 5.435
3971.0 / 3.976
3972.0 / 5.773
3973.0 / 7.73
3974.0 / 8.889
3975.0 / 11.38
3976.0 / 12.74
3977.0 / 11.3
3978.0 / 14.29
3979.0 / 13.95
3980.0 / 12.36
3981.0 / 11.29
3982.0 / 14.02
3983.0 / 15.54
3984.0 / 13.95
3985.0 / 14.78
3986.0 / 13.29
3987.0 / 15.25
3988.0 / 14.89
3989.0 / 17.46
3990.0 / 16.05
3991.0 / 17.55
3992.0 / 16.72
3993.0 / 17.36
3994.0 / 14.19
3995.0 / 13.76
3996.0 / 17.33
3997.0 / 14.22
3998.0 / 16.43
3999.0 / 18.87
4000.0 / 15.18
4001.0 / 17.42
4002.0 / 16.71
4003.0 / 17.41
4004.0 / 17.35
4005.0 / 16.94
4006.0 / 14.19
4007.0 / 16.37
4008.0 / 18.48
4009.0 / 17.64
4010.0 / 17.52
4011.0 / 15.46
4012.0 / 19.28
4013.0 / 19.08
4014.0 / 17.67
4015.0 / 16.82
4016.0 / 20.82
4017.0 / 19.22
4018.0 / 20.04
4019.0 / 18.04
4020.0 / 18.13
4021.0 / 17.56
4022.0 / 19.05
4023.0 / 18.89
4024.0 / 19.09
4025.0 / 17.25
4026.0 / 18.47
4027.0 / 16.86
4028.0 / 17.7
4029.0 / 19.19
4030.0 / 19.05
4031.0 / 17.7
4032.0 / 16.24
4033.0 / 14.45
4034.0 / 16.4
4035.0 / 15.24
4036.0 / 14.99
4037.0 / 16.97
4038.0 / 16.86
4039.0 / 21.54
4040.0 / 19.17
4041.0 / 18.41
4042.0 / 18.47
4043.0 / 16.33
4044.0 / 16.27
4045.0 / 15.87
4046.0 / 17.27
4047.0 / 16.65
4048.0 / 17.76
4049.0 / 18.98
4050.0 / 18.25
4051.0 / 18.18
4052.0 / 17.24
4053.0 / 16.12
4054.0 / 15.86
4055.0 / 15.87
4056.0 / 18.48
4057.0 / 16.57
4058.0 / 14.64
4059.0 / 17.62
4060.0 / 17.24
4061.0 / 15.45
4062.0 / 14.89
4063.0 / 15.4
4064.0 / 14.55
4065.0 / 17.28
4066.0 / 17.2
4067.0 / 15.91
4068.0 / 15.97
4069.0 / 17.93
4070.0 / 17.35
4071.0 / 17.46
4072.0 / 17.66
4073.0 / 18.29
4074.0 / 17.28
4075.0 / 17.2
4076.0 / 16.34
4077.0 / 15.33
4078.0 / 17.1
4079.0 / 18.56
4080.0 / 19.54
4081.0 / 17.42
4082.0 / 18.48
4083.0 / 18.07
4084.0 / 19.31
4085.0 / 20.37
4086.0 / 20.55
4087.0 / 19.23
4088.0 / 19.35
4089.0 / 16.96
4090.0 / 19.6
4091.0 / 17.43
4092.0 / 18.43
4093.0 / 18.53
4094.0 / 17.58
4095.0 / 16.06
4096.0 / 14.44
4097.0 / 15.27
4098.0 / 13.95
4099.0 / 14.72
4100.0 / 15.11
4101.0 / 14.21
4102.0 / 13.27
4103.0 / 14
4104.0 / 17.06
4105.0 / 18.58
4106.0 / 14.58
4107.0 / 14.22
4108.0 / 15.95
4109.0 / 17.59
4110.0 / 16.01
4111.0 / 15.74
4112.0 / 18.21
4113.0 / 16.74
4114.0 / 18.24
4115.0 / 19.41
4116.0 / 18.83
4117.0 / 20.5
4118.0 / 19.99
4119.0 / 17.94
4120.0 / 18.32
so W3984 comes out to 1.76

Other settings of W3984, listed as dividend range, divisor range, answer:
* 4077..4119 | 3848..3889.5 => 1.95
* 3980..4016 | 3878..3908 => 1.59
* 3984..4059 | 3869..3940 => 1.75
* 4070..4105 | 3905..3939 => 1.86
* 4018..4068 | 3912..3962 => 1.76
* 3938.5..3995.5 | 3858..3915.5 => 1.07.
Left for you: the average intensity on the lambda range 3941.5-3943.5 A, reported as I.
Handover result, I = 7.96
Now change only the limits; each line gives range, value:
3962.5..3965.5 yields 6.95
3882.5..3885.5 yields 7.98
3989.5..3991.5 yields 16.8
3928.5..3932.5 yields 5.27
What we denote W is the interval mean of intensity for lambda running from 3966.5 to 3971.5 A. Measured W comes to 5.48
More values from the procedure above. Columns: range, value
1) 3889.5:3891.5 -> 11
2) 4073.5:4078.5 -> 16.6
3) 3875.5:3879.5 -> 10.6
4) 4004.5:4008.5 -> 16.5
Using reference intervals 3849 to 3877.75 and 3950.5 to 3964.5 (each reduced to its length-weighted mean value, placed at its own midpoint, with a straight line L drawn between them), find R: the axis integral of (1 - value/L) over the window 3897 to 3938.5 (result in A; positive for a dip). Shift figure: 2.1 A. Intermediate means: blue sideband 10.1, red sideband 11.7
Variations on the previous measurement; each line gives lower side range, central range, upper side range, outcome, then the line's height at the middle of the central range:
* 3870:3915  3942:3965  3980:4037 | 4.56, 14.2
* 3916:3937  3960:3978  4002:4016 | 6.76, 13.1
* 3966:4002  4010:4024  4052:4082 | -3.90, 14.4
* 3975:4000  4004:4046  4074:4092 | -3.84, 16.2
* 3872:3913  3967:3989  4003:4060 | 5.85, 15.1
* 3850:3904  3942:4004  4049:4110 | 5.40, 13.5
